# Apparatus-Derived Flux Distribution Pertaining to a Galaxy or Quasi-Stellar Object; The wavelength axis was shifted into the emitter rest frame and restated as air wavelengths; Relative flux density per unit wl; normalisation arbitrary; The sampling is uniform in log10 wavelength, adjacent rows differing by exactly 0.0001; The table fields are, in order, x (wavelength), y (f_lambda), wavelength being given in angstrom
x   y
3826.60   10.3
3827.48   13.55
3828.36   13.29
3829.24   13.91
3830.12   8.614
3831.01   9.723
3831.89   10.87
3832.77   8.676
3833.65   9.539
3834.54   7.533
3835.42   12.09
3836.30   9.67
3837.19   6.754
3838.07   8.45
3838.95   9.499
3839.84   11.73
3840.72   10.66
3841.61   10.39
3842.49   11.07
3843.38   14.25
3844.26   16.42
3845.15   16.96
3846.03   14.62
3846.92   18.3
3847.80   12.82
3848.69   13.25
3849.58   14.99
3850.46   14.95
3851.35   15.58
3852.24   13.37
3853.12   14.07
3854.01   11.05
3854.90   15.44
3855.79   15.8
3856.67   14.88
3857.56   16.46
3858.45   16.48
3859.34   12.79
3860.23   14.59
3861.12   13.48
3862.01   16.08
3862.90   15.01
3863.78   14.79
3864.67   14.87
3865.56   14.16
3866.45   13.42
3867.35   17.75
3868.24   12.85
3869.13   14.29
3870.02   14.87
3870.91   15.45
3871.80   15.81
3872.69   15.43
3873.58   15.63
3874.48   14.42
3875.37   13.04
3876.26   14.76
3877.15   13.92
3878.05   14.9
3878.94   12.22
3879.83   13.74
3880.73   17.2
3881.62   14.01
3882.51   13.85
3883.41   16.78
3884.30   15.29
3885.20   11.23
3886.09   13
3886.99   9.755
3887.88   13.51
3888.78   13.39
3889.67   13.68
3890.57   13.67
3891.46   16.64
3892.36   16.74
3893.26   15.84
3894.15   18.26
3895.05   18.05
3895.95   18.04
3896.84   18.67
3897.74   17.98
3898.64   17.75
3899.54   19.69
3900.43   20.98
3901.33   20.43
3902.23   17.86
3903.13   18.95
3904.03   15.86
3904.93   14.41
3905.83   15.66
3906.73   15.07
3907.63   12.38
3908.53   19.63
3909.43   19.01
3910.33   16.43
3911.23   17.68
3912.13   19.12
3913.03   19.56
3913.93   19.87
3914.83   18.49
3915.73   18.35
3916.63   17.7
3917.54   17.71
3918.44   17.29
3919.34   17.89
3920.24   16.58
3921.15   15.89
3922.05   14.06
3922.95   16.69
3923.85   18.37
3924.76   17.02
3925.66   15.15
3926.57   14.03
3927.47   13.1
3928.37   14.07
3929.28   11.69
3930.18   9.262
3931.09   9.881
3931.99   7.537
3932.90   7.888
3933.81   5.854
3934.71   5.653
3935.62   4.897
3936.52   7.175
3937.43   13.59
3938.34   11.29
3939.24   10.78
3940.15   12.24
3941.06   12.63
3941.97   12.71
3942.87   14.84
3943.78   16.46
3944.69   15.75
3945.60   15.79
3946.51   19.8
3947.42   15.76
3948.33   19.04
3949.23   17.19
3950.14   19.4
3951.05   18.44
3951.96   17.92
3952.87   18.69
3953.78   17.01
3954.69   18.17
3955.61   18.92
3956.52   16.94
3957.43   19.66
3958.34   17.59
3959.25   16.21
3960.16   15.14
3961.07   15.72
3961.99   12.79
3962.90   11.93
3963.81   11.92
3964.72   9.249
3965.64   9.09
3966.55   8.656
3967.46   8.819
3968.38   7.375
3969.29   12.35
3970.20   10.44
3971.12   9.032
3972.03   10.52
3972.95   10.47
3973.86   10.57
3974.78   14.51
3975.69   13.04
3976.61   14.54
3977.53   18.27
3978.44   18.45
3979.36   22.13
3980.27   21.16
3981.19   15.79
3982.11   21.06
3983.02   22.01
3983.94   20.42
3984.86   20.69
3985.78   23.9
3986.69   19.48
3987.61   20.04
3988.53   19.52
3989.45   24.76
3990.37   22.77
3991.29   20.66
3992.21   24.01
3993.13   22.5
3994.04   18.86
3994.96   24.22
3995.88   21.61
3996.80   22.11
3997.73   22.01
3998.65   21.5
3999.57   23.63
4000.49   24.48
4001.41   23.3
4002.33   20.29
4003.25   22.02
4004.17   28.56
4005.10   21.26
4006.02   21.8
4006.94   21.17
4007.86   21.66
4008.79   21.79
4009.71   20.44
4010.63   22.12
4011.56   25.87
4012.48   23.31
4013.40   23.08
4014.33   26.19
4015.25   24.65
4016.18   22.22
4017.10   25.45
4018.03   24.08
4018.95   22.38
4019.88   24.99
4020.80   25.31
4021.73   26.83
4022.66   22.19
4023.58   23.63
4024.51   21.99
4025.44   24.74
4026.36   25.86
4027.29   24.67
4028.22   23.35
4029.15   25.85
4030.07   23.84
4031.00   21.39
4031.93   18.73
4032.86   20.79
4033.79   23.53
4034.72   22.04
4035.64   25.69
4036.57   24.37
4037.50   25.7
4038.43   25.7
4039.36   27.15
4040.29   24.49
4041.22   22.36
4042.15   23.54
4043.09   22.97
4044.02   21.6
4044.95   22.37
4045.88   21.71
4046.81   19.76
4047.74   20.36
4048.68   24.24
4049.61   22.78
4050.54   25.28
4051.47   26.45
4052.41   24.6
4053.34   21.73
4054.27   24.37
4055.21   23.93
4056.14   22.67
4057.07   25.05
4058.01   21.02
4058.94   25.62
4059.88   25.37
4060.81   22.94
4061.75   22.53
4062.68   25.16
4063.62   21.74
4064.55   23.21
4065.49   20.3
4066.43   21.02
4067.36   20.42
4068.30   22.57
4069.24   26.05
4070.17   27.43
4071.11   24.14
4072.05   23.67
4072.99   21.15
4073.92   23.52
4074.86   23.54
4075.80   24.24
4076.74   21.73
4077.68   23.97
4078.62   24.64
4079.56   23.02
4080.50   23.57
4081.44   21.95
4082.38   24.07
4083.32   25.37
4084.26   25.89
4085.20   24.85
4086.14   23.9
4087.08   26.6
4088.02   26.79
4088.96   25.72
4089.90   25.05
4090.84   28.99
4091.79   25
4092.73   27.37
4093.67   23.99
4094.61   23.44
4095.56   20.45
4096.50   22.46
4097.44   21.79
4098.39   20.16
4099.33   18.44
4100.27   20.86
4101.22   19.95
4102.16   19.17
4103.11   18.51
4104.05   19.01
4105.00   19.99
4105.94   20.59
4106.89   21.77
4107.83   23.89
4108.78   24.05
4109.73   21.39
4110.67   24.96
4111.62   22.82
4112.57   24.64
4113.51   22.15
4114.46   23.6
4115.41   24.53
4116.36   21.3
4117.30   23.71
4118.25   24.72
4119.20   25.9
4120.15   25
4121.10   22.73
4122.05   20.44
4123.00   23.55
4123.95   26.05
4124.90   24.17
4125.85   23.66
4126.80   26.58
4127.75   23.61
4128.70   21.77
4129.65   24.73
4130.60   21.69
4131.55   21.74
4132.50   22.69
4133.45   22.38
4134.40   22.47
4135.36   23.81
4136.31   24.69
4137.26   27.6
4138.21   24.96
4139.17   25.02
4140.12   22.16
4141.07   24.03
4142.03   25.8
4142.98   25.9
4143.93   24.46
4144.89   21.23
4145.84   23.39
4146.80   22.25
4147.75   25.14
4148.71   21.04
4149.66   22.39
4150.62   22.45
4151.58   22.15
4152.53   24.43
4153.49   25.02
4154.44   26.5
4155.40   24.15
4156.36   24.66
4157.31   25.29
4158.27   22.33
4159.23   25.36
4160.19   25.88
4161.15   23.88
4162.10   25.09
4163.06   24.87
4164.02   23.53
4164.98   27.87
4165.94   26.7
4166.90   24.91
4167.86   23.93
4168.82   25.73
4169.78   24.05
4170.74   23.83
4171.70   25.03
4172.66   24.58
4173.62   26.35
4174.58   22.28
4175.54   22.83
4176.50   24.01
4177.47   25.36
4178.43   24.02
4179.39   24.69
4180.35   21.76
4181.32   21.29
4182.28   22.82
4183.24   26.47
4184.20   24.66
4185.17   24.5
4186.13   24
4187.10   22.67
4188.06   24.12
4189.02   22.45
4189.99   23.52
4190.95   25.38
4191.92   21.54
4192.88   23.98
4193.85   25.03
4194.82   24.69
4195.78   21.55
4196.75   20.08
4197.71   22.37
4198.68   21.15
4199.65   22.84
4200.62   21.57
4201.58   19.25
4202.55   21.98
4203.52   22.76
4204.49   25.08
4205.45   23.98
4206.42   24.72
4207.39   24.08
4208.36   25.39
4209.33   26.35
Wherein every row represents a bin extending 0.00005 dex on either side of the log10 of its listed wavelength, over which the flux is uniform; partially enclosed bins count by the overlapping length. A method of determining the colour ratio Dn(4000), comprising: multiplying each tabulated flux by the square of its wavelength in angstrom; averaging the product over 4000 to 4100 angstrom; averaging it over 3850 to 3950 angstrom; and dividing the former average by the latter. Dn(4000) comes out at 1.69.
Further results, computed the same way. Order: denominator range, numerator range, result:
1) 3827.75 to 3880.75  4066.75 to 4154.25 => 1.98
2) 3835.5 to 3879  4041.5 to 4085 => 1.86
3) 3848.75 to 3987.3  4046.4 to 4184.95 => 1.72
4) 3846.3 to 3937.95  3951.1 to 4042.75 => 1.42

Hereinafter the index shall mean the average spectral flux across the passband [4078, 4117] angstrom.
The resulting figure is 23.1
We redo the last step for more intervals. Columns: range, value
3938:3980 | 14.6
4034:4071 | 23.5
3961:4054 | 20.8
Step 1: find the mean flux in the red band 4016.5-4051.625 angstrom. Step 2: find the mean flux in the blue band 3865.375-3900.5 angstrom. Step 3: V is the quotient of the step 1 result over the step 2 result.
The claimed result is 1.55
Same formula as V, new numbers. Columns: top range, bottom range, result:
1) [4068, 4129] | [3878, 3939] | 1.56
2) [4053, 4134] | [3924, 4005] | 1.44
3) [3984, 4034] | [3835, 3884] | 1.63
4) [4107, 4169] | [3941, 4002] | 1.39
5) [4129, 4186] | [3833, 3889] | 1.76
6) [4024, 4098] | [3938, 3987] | 1.54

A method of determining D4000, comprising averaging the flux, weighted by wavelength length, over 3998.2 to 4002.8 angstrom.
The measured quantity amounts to 22.7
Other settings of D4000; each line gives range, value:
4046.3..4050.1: 21.8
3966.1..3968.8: 8.29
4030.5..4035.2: 21.3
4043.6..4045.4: 22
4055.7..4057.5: 23.9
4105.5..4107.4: 21.3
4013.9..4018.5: 24.5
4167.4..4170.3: 24.6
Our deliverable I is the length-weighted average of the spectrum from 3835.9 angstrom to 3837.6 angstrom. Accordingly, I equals 8.17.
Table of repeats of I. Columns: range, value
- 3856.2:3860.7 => 15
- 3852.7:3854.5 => 12.6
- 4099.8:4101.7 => 20.4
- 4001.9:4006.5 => 22.8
